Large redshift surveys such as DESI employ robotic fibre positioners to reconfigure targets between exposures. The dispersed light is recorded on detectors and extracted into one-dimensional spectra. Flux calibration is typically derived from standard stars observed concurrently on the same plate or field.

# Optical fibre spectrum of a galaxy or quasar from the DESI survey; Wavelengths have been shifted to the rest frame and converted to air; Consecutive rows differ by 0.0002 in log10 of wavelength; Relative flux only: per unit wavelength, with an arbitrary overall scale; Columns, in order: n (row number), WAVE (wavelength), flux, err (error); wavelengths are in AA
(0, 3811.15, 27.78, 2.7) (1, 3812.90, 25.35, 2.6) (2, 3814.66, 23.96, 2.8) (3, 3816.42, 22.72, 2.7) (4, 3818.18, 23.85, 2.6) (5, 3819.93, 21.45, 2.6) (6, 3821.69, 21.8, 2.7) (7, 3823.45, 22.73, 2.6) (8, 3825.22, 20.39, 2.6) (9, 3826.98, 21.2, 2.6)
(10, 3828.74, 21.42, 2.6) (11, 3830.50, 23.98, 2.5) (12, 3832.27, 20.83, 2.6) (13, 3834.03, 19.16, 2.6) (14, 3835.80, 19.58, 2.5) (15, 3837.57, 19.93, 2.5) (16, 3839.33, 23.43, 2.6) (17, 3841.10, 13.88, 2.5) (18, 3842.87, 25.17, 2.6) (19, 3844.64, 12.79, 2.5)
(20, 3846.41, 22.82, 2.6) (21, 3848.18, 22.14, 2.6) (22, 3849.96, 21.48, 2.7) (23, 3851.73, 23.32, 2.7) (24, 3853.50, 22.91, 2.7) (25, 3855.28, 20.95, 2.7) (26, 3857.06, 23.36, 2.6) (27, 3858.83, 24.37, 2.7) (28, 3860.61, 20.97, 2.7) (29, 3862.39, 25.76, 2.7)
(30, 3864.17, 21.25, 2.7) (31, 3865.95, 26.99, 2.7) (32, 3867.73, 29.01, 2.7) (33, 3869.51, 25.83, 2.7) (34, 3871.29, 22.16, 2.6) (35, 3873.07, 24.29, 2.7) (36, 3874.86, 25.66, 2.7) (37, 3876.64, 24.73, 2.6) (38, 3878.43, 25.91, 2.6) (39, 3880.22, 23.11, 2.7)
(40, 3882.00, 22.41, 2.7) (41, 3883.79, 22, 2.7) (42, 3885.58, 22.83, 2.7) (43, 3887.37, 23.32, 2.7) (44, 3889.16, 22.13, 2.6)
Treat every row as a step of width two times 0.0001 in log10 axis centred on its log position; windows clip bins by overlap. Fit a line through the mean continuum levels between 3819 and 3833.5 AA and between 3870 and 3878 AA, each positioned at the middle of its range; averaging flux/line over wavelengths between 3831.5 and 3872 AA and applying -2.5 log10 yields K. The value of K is 0.05 mag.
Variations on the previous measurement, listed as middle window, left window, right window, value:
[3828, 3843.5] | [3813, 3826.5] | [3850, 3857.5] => 0.09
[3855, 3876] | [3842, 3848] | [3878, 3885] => -0.11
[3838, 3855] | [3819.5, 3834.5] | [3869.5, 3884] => 0.08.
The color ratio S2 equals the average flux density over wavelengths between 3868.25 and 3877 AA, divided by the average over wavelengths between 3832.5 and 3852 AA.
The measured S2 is 1.2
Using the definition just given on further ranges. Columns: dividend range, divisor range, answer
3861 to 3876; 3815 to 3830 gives 1.13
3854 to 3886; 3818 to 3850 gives 1.15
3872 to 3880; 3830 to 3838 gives 1.21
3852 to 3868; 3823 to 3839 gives 1.13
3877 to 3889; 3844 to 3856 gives 1.10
